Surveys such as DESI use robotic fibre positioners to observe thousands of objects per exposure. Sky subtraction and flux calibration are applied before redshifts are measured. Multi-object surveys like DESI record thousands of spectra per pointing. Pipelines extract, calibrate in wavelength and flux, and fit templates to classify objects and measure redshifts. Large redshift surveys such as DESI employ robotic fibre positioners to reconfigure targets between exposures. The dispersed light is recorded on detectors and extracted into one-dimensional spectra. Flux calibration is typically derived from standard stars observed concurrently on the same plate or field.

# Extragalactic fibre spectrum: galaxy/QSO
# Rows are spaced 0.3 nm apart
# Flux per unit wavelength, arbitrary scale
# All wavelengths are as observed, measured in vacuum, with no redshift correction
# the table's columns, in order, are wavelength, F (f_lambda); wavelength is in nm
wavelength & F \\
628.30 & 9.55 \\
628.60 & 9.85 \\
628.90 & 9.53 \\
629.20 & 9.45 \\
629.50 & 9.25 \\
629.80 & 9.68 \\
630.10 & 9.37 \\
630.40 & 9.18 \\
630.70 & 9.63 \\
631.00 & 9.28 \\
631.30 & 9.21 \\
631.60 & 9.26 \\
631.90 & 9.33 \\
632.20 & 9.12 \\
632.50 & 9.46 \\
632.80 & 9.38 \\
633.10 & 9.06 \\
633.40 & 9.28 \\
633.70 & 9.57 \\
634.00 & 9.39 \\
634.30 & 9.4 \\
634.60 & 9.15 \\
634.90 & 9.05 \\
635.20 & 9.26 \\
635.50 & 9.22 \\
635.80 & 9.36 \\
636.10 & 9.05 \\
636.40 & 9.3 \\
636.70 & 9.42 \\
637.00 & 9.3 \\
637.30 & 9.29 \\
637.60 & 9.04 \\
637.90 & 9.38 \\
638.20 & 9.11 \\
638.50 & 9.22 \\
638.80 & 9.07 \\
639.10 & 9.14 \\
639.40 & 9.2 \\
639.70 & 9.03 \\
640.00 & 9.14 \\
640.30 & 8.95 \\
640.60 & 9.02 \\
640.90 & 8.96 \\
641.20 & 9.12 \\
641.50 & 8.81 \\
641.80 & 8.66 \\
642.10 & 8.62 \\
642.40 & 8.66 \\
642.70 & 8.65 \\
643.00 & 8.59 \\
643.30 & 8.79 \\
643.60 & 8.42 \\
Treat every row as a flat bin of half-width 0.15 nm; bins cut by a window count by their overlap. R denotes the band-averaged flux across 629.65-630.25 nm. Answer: 9.52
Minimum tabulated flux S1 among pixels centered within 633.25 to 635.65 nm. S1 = 9.05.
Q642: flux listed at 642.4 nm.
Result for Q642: 8.66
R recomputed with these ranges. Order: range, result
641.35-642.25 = 8.7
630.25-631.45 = 9.32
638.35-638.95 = 9.15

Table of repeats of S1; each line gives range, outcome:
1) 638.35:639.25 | 9.07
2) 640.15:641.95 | 8.66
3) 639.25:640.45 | 8.95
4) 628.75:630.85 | 9.18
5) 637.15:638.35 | 9.04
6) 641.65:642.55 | 8.62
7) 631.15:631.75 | 9.21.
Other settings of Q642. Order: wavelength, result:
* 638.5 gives 9.22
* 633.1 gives 9.06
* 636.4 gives 9.3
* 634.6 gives 9.15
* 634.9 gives 9.05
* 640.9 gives 8.96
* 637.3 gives 9.29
